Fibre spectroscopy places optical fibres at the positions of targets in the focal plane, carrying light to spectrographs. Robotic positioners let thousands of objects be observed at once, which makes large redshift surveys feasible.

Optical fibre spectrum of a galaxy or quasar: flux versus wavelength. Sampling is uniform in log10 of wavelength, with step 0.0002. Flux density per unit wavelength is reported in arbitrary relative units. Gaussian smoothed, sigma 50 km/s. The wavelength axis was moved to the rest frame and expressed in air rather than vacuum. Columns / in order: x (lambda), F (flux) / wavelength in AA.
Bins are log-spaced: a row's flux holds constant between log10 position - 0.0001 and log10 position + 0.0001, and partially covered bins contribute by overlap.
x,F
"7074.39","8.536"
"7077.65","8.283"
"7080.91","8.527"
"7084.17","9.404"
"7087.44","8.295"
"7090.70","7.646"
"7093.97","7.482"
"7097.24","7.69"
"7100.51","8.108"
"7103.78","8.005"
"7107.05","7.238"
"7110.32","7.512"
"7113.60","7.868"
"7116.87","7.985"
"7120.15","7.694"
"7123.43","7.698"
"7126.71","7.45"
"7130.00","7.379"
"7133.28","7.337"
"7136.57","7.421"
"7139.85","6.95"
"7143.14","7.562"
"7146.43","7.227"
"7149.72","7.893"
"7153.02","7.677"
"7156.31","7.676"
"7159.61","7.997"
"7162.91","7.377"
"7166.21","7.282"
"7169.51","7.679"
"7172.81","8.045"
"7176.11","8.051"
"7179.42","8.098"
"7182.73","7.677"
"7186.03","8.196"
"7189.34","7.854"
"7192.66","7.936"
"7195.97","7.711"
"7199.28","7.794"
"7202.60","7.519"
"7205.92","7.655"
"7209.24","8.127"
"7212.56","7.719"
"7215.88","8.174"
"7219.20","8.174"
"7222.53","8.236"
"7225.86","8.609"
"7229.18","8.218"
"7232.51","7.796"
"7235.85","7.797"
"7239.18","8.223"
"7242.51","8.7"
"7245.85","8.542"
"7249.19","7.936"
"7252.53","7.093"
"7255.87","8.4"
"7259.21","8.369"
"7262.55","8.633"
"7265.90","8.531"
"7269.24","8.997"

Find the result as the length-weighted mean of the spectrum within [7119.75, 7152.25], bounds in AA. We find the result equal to 7.46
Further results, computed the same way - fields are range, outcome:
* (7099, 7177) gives 7.63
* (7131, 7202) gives 7.68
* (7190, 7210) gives 7.78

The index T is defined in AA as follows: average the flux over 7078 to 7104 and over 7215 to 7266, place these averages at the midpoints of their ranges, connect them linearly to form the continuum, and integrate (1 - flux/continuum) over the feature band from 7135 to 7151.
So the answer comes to 1.5 AA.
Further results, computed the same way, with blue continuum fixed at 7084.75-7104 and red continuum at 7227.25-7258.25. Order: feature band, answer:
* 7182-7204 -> 0.6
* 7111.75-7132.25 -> 0.8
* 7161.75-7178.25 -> 0.6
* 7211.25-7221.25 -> 0.0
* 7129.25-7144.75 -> 1.3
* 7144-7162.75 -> 0.8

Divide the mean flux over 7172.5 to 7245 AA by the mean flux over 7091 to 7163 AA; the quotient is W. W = 1.05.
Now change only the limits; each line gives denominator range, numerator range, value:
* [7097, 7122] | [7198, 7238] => 1.03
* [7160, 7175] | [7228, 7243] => 1.06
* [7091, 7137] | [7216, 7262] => 1.07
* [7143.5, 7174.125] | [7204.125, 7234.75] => 1.06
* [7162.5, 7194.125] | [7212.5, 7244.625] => 1.05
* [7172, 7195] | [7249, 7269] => 1.03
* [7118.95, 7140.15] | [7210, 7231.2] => 1.10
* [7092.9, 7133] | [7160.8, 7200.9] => 1.02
